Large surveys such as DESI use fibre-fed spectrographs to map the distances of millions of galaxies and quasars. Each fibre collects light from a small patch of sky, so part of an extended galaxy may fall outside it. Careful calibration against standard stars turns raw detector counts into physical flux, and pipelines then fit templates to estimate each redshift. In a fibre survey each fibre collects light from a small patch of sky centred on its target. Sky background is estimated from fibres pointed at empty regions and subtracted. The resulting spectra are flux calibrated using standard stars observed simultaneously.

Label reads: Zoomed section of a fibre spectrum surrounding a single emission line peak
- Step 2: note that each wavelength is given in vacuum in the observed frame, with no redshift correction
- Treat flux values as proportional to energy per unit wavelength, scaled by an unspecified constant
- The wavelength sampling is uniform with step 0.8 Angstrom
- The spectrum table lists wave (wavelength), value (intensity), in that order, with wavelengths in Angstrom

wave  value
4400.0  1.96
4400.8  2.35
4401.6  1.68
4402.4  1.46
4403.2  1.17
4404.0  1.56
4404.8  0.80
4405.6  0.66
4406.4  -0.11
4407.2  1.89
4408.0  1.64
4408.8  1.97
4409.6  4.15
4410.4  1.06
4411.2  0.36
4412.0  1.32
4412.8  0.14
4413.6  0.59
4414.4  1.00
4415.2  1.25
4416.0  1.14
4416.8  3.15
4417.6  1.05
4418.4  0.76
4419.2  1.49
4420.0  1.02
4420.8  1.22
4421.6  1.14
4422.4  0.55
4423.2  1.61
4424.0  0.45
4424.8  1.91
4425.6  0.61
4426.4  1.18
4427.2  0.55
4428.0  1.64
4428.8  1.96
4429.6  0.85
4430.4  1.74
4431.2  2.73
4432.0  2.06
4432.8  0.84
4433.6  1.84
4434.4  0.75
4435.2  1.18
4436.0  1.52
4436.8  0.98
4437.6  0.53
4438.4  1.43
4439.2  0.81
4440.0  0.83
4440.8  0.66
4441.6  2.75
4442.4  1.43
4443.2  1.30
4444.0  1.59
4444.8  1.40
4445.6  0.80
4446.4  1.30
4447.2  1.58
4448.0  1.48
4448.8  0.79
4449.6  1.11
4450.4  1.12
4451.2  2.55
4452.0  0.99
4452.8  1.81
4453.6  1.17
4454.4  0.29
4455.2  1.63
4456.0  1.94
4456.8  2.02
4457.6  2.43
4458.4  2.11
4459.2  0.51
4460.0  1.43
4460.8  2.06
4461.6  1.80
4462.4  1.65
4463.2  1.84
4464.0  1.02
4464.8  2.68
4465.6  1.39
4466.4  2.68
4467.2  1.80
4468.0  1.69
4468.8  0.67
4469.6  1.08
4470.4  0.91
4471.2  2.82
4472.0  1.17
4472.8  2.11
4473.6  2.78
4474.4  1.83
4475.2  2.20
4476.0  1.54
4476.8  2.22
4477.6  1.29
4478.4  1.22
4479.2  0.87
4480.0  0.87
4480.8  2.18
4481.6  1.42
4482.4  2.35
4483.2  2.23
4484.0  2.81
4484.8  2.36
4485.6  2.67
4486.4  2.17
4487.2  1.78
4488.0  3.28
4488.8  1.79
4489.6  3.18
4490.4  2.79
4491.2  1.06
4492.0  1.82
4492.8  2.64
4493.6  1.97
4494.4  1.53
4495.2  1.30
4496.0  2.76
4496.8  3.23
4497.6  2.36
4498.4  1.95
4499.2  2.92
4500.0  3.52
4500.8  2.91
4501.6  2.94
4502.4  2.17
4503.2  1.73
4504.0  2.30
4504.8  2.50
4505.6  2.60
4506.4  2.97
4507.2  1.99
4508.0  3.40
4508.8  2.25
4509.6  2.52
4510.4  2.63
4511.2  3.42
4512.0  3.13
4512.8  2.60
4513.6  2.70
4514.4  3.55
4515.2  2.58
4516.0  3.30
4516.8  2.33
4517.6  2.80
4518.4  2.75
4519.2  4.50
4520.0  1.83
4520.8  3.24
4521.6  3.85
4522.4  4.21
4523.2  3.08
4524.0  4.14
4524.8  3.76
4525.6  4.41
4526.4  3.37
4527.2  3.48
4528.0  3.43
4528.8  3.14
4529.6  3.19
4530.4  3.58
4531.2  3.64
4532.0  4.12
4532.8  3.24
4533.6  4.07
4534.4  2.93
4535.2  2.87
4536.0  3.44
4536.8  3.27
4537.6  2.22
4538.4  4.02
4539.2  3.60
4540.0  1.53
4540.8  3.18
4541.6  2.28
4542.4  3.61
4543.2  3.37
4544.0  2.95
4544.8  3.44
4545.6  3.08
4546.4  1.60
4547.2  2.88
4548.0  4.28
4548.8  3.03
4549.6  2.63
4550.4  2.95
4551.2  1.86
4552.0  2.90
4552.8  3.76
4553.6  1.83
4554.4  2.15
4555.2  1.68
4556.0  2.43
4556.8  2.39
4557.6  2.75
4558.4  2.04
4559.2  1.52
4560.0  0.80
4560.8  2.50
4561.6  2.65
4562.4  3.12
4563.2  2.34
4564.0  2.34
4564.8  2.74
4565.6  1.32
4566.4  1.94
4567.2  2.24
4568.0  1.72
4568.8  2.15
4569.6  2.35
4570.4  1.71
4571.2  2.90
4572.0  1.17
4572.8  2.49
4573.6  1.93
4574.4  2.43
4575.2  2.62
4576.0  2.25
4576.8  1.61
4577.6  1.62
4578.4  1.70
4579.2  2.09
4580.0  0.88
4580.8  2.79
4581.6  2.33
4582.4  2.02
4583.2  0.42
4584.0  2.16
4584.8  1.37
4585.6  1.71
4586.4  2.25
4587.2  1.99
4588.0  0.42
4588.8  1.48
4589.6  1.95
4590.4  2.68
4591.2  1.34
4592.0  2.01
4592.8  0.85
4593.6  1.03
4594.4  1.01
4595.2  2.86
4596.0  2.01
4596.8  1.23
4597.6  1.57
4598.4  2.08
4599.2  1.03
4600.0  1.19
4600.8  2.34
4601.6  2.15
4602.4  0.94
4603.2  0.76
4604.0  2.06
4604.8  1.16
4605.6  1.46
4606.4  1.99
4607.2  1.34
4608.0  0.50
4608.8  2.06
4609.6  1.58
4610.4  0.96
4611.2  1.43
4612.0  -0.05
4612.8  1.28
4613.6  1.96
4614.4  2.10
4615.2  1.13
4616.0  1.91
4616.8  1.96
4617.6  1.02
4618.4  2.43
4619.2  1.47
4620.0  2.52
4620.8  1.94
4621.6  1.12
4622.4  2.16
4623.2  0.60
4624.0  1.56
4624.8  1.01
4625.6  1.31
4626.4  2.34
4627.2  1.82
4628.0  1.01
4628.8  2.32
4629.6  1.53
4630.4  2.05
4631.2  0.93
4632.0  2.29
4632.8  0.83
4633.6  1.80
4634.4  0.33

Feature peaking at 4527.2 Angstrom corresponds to C IV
